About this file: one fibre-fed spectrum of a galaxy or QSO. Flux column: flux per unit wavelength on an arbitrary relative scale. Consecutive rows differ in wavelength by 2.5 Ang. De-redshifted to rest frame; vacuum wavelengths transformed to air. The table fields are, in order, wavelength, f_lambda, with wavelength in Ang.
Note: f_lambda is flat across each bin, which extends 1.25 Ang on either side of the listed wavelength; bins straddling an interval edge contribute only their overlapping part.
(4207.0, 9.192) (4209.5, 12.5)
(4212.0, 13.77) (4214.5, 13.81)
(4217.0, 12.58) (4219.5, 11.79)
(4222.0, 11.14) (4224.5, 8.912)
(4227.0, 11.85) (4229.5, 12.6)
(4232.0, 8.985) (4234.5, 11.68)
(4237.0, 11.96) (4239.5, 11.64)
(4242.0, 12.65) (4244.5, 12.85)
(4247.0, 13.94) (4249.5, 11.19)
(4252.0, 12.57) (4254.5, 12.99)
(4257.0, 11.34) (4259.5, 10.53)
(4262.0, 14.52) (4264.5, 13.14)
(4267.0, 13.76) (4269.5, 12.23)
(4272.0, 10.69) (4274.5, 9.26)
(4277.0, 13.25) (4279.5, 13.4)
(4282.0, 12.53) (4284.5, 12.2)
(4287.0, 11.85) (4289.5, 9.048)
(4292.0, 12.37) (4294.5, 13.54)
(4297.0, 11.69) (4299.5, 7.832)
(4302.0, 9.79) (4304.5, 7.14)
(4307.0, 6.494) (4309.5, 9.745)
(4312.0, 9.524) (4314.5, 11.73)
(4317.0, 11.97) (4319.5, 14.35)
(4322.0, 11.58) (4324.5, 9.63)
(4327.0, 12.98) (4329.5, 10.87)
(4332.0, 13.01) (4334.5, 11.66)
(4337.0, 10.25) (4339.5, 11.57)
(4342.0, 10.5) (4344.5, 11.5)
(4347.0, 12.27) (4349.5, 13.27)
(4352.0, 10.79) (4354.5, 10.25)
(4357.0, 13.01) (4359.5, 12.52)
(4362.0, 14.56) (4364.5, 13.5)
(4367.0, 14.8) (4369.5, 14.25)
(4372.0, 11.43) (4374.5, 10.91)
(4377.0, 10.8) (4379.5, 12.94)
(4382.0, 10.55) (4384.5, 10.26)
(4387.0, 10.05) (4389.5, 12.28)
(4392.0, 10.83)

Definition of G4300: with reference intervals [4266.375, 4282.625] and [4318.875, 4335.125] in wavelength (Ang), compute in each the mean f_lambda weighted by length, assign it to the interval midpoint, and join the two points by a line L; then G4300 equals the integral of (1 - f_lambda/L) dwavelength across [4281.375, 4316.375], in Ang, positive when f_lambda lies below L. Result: 4.8 Ang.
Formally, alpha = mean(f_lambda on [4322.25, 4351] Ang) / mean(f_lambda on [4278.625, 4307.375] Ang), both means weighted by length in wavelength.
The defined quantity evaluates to 1.08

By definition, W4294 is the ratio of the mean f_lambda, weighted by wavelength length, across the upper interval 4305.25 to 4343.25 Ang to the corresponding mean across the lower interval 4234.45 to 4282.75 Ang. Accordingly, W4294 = 0.9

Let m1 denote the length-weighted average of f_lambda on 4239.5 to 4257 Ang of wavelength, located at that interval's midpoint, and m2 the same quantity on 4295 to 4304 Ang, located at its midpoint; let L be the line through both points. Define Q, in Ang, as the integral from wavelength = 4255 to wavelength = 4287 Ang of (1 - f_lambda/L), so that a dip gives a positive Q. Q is -2.6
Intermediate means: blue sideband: 12.5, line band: 12.2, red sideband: 9.87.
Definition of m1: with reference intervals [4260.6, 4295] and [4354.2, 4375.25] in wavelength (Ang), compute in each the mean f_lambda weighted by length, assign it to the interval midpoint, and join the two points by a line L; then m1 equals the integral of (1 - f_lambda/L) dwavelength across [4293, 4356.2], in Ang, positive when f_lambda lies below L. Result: 8.3 Ang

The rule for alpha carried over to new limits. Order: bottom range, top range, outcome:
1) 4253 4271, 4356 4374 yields 1.06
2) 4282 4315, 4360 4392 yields 1.18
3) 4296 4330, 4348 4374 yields 1.23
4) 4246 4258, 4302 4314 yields 0.69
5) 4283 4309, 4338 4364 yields 1.18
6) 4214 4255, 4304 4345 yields 0.92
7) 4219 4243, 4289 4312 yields 0.86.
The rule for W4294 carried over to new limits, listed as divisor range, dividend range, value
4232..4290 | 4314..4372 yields 1.01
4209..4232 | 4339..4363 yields 1.01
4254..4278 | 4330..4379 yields 1.00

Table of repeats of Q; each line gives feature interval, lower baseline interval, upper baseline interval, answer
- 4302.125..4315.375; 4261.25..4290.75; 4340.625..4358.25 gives 3.3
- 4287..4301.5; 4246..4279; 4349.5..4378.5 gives 1.7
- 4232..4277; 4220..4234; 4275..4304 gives -4.2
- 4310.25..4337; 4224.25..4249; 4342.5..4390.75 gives 0.8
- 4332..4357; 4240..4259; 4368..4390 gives 0.5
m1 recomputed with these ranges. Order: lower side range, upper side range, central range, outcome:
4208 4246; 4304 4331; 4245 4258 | -1.0 Ang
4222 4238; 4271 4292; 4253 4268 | -1.8 Ang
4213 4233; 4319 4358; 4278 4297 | -0.9 Ang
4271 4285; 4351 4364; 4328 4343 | 1.1 Ang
